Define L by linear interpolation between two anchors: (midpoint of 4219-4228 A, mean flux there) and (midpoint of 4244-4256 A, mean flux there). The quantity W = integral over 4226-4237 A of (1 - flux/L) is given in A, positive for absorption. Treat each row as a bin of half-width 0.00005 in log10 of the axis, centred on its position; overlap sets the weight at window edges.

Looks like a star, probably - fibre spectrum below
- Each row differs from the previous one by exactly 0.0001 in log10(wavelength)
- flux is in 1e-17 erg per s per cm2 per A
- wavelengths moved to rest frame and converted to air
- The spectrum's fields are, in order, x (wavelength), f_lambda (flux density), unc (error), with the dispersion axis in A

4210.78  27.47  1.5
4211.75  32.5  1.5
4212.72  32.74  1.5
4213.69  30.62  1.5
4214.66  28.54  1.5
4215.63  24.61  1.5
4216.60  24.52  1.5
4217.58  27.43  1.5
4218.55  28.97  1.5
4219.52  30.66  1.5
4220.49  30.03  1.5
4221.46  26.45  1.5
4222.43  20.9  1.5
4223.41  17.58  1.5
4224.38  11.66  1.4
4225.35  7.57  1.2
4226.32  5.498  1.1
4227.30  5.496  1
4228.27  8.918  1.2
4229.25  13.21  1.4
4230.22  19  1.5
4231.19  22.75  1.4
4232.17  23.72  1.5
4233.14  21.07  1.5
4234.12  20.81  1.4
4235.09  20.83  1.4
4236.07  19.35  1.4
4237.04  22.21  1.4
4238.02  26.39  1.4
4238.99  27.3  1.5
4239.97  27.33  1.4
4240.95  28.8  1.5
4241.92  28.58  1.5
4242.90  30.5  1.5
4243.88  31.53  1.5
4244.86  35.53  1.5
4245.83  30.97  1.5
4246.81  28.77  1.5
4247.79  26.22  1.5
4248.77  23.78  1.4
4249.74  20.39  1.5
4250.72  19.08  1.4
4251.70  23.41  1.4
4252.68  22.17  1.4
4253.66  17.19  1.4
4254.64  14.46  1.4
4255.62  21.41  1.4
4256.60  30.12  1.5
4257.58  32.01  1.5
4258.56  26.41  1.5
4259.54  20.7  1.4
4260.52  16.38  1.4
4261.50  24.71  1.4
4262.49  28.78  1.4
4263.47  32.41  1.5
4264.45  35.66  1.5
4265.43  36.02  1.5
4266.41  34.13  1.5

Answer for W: 1.5 A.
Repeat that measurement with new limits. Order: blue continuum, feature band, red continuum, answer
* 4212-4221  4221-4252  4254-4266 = 6.6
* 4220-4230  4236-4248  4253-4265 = -5.0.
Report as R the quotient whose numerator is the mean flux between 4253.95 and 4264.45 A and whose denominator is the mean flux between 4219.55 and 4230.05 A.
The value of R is 1.61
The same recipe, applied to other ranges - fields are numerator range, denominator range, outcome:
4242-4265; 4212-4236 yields 1.23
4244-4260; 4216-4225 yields 1.03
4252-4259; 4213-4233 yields 1.14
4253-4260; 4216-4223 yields 0.86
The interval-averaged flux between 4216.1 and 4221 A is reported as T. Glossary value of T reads 28.3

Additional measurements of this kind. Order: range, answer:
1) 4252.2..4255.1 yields 18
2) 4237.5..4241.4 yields 27.4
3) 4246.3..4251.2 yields 23.7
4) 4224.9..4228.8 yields 6.91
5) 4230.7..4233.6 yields 22.5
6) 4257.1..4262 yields 24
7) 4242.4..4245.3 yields 32.4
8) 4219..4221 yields 30.3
